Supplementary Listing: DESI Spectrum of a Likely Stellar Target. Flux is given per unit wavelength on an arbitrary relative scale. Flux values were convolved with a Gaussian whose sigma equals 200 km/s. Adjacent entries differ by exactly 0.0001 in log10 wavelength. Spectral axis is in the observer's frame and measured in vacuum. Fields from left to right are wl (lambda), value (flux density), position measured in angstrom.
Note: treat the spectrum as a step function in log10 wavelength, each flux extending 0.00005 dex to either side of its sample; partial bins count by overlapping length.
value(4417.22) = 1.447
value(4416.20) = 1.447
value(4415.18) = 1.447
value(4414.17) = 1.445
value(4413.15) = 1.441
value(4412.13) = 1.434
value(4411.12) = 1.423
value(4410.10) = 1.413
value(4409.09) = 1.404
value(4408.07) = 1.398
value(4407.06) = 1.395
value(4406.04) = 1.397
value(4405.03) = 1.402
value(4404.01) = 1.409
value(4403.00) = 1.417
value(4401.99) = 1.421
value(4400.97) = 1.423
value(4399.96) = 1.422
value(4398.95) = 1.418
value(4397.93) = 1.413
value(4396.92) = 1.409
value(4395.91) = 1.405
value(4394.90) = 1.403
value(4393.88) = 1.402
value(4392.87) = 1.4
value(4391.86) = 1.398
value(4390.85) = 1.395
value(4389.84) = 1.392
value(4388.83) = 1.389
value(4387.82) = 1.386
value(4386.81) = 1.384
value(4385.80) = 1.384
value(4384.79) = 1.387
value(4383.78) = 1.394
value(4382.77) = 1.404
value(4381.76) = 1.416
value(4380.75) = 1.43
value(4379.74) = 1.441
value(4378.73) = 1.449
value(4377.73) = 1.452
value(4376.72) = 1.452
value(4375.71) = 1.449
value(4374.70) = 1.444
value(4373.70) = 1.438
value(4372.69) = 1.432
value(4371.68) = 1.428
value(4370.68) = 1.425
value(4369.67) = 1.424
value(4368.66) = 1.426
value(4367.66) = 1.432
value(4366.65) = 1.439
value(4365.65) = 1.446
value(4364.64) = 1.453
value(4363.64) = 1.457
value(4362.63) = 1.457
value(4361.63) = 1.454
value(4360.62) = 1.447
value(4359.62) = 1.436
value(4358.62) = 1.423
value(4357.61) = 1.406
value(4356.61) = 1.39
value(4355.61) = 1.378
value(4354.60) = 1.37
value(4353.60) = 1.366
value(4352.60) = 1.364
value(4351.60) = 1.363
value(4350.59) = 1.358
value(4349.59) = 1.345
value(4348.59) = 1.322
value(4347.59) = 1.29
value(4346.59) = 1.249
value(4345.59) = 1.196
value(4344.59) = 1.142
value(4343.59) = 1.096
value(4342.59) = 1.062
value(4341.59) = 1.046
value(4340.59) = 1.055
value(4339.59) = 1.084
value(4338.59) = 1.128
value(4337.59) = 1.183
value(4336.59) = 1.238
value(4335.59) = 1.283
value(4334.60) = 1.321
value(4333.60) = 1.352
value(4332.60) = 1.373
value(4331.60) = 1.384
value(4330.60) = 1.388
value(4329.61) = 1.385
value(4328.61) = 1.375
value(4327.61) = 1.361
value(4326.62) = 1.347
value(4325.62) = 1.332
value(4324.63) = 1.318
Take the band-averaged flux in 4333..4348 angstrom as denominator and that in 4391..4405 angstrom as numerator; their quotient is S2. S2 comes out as 1.2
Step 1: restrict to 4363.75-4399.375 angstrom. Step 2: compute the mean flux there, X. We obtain 1.42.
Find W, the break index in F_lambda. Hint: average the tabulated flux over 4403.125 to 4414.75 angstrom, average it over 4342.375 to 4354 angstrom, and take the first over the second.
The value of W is 1.1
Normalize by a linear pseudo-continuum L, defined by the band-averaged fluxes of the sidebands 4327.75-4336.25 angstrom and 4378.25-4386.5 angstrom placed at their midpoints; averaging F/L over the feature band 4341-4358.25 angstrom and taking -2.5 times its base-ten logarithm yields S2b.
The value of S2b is 0.08 mag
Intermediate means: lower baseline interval 1.36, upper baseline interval 1.41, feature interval 1.28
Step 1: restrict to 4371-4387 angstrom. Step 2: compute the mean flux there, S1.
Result 1.42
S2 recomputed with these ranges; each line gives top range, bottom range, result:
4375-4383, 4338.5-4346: 1.31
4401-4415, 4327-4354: 1.12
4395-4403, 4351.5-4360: 1.02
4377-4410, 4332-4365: 1.08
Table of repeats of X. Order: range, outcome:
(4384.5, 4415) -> 1.41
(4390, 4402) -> 1.41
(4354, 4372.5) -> 1.43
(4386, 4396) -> 1.39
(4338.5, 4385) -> 1.36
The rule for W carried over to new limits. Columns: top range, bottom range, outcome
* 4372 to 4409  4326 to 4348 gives 1.14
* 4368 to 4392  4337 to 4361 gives 1.12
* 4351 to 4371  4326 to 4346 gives 1.14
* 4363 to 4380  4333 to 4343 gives 1.22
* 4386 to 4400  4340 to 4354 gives 1.14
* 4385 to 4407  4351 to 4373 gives 0.99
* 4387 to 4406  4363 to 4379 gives 0.98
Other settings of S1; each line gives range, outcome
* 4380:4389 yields 1.4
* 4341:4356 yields 1.26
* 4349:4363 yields 1.4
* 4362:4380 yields 1.44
